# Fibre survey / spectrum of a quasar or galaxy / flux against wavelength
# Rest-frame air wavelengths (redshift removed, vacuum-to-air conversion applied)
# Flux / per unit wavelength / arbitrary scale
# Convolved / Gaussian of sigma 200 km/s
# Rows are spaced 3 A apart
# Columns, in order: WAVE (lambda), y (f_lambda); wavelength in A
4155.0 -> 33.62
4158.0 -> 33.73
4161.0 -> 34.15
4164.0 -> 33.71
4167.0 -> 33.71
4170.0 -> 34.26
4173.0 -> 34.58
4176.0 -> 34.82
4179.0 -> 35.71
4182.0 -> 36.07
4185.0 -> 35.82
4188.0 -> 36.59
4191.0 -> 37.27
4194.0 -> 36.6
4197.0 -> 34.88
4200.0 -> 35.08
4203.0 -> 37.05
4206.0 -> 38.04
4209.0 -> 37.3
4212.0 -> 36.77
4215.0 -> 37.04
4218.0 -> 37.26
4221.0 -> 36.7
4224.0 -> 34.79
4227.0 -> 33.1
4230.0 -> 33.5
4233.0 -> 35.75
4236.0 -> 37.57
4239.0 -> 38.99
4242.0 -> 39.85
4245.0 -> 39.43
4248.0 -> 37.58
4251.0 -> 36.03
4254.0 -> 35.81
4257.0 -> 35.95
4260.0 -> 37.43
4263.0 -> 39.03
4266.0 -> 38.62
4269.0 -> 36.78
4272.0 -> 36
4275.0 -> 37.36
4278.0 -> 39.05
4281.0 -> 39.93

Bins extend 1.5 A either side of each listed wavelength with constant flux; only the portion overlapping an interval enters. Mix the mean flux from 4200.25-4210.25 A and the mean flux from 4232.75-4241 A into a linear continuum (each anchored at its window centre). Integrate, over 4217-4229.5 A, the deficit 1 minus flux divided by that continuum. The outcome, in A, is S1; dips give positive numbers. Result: 0.8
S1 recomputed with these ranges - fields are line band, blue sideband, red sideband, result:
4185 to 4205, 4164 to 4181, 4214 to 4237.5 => -0.7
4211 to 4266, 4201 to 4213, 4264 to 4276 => 0.6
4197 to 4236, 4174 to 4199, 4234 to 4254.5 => 1.0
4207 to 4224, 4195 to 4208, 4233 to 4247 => 0.1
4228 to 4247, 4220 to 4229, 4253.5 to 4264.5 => -0.9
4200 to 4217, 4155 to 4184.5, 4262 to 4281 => -0.6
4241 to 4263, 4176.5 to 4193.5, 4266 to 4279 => -0.2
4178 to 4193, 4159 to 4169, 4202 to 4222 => -0.4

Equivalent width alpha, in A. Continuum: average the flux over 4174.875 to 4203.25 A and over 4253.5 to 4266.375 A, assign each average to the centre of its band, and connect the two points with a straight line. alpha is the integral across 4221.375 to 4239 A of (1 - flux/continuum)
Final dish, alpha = 0.7 A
